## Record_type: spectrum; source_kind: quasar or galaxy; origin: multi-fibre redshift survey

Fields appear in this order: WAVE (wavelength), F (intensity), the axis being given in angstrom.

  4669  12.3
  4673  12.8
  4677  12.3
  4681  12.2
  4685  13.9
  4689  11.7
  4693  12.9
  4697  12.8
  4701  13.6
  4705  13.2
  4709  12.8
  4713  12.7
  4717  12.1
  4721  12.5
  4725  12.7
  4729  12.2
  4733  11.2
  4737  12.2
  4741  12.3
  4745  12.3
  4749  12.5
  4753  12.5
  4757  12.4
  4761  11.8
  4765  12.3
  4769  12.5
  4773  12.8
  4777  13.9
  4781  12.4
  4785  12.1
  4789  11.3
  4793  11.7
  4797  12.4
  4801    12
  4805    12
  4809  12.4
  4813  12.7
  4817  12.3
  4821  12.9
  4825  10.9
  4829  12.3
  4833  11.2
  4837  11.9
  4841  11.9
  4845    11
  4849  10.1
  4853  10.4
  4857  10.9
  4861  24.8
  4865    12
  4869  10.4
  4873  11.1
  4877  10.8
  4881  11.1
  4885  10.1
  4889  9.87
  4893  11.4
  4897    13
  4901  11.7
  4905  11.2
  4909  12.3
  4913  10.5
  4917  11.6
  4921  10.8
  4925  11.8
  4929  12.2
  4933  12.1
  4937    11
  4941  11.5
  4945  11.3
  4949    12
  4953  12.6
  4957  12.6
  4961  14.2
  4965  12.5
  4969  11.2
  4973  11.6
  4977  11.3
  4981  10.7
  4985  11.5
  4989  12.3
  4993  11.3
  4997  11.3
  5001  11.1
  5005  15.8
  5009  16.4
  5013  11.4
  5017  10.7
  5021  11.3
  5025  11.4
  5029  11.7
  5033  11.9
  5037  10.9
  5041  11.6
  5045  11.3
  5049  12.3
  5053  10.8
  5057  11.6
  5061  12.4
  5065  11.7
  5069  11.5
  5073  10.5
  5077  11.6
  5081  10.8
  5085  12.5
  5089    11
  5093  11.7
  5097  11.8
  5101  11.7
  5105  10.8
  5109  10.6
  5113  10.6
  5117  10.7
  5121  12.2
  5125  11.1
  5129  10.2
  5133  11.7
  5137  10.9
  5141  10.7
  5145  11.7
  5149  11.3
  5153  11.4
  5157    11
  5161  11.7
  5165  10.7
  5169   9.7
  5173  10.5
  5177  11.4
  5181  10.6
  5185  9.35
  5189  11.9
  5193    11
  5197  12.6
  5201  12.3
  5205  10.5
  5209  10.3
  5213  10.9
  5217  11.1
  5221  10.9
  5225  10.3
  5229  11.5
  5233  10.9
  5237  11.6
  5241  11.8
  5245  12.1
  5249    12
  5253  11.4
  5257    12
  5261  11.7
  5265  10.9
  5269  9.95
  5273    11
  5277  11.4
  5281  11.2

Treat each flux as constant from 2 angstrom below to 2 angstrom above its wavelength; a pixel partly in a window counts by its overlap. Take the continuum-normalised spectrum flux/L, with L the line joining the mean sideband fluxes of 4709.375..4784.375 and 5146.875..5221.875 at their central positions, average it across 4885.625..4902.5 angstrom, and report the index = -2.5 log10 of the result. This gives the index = 0.05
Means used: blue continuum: 12.4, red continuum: 11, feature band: 11.4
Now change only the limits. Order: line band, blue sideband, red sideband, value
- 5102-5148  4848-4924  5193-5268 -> 0.04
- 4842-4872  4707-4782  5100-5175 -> -0.06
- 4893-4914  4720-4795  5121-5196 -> 0.00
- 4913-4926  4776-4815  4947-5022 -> 0.09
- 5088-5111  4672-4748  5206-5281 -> 0.03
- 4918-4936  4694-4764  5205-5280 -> 0.03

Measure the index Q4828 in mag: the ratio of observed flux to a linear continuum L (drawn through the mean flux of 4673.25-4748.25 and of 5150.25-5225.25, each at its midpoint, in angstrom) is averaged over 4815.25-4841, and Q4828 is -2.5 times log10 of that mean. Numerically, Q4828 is 0.02 mag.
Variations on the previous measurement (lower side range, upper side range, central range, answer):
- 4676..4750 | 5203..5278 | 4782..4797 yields 0.04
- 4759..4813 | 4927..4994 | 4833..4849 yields 0.07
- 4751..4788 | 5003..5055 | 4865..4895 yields 0.15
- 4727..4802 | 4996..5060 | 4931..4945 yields 0.05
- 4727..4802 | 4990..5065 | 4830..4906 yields 0.03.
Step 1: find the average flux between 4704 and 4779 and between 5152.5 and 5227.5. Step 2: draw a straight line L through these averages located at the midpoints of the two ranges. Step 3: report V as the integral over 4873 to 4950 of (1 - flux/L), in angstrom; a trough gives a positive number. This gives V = 3.4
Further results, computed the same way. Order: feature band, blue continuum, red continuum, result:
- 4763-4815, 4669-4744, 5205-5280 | 0.0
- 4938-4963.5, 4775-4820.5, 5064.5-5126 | -1.1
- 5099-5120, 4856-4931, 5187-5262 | 1.2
